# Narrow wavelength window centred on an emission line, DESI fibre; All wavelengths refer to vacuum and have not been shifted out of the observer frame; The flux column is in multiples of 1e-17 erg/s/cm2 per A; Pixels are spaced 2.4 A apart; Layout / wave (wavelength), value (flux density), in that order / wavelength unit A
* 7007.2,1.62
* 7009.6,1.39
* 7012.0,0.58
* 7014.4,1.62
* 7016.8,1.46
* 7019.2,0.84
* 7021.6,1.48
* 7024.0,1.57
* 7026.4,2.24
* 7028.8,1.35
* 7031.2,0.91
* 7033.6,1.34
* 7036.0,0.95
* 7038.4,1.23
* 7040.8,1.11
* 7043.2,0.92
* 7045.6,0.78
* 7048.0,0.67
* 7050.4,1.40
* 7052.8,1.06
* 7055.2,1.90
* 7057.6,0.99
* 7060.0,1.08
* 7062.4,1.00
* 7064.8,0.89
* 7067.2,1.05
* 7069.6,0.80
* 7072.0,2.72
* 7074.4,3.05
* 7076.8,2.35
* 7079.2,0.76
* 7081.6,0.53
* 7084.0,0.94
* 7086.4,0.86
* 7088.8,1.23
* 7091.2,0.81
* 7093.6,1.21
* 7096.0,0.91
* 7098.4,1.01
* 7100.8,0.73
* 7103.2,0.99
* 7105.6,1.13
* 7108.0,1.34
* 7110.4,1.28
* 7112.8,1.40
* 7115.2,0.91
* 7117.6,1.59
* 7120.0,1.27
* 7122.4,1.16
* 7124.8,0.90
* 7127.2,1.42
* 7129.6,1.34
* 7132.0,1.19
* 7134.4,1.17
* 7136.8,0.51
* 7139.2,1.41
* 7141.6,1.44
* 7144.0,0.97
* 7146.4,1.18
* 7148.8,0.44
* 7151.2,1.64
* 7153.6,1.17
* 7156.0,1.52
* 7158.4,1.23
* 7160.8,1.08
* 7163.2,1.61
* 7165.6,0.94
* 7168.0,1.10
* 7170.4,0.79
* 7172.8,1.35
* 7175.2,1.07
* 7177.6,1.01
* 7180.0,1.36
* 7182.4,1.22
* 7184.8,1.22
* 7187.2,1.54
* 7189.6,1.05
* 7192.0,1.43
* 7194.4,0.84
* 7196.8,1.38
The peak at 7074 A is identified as H-beta 4861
